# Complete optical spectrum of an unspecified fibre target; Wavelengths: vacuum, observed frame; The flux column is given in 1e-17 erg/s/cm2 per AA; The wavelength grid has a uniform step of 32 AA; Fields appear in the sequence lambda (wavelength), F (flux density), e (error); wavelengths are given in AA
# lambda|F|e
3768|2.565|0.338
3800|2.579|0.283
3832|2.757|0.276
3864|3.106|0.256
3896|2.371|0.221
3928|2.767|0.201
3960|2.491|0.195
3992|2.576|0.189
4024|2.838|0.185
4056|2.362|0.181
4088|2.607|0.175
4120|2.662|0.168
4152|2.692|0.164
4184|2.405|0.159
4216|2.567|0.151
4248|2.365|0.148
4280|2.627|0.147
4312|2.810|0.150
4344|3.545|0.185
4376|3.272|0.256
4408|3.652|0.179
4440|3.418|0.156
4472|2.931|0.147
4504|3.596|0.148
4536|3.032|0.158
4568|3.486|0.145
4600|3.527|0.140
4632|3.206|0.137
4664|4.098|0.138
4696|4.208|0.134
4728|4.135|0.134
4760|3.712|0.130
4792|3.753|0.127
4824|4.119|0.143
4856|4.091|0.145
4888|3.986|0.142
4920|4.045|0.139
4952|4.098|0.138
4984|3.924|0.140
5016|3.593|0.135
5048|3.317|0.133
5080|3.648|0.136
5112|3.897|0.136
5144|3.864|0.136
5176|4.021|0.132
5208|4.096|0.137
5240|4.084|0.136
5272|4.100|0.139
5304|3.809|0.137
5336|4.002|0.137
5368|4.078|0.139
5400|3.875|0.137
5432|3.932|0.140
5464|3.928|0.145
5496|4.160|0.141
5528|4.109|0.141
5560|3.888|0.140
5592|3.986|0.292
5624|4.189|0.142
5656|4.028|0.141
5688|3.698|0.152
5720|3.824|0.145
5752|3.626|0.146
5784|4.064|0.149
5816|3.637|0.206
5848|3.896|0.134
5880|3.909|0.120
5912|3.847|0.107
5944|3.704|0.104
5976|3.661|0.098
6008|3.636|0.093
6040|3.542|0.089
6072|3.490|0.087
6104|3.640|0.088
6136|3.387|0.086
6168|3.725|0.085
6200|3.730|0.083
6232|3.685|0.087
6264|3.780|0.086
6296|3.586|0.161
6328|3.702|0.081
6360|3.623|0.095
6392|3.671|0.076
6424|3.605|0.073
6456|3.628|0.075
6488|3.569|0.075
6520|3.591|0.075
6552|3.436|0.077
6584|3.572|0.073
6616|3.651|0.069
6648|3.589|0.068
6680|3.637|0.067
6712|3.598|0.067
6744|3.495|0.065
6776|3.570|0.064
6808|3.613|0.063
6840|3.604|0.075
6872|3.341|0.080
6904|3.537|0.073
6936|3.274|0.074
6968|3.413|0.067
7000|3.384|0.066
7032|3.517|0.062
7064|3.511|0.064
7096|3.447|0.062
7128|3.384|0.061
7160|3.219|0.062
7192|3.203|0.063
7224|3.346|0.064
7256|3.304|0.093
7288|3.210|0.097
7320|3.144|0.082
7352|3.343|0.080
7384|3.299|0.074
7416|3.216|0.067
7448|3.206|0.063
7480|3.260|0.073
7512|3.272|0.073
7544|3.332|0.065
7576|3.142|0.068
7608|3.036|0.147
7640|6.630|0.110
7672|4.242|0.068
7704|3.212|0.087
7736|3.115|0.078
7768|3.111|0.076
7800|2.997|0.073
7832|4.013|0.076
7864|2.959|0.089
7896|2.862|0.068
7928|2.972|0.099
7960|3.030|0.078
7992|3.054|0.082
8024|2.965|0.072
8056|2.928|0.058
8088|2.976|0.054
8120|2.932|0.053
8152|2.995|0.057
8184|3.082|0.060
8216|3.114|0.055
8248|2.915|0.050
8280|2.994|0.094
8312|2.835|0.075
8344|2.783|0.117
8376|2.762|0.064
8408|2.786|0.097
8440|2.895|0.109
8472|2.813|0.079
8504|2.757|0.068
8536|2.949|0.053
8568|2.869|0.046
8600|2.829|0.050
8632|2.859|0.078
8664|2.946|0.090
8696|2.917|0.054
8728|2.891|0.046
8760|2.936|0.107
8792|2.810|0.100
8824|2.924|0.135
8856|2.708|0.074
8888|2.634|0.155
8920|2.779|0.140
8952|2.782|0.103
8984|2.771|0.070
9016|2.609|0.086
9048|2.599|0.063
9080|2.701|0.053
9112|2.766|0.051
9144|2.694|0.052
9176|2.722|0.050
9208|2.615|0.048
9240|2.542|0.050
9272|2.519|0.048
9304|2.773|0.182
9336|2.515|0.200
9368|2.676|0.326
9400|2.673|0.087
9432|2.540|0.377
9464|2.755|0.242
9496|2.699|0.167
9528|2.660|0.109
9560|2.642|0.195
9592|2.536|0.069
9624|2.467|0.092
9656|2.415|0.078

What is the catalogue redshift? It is 0.165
